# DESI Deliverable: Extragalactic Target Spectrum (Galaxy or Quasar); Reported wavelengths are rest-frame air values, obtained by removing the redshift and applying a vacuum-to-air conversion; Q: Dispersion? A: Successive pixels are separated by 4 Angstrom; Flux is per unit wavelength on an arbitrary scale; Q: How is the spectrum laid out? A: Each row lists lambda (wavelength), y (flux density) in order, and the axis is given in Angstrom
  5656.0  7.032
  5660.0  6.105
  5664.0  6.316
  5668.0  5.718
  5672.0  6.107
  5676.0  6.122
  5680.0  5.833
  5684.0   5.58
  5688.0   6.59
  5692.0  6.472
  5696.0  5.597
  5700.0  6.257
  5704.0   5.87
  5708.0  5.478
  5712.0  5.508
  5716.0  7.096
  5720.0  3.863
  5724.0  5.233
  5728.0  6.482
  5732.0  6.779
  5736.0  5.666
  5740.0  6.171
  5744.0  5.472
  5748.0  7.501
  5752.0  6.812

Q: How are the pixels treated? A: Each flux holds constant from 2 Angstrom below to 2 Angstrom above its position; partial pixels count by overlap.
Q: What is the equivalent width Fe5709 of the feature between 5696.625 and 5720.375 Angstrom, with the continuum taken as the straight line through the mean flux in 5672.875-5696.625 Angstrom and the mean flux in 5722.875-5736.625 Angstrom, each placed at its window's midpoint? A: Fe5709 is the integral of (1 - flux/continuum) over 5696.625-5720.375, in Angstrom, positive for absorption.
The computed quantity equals 1.2 Angstrom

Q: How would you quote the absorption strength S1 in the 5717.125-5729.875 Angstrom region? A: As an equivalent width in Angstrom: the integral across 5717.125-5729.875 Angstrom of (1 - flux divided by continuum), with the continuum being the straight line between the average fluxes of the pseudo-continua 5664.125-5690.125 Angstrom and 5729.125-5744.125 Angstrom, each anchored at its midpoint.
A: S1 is 1.64 Angstrom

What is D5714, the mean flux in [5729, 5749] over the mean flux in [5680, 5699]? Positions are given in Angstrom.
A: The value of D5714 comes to 1.04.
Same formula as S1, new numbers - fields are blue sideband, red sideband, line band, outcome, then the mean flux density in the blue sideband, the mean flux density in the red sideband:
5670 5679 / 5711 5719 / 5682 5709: 0.42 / 6.08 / 6.1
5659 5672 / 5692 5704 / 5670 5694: -0.35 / 6.05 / 6.01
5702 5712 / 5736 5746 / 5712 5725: 0.60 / 5.64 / 5.79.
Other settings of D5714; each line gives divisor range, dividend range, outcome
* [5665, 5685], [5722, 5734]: 1.04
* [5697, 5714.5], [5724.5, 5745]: 1.05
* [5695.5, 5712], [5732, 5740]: 1.05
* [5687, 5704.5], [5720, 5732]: 0.92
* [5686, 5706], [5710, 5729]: 0.91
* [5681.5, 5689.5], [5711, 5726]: 0.90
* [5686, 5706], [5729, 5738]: 1.02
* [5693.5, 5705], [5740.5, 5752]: 1.10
